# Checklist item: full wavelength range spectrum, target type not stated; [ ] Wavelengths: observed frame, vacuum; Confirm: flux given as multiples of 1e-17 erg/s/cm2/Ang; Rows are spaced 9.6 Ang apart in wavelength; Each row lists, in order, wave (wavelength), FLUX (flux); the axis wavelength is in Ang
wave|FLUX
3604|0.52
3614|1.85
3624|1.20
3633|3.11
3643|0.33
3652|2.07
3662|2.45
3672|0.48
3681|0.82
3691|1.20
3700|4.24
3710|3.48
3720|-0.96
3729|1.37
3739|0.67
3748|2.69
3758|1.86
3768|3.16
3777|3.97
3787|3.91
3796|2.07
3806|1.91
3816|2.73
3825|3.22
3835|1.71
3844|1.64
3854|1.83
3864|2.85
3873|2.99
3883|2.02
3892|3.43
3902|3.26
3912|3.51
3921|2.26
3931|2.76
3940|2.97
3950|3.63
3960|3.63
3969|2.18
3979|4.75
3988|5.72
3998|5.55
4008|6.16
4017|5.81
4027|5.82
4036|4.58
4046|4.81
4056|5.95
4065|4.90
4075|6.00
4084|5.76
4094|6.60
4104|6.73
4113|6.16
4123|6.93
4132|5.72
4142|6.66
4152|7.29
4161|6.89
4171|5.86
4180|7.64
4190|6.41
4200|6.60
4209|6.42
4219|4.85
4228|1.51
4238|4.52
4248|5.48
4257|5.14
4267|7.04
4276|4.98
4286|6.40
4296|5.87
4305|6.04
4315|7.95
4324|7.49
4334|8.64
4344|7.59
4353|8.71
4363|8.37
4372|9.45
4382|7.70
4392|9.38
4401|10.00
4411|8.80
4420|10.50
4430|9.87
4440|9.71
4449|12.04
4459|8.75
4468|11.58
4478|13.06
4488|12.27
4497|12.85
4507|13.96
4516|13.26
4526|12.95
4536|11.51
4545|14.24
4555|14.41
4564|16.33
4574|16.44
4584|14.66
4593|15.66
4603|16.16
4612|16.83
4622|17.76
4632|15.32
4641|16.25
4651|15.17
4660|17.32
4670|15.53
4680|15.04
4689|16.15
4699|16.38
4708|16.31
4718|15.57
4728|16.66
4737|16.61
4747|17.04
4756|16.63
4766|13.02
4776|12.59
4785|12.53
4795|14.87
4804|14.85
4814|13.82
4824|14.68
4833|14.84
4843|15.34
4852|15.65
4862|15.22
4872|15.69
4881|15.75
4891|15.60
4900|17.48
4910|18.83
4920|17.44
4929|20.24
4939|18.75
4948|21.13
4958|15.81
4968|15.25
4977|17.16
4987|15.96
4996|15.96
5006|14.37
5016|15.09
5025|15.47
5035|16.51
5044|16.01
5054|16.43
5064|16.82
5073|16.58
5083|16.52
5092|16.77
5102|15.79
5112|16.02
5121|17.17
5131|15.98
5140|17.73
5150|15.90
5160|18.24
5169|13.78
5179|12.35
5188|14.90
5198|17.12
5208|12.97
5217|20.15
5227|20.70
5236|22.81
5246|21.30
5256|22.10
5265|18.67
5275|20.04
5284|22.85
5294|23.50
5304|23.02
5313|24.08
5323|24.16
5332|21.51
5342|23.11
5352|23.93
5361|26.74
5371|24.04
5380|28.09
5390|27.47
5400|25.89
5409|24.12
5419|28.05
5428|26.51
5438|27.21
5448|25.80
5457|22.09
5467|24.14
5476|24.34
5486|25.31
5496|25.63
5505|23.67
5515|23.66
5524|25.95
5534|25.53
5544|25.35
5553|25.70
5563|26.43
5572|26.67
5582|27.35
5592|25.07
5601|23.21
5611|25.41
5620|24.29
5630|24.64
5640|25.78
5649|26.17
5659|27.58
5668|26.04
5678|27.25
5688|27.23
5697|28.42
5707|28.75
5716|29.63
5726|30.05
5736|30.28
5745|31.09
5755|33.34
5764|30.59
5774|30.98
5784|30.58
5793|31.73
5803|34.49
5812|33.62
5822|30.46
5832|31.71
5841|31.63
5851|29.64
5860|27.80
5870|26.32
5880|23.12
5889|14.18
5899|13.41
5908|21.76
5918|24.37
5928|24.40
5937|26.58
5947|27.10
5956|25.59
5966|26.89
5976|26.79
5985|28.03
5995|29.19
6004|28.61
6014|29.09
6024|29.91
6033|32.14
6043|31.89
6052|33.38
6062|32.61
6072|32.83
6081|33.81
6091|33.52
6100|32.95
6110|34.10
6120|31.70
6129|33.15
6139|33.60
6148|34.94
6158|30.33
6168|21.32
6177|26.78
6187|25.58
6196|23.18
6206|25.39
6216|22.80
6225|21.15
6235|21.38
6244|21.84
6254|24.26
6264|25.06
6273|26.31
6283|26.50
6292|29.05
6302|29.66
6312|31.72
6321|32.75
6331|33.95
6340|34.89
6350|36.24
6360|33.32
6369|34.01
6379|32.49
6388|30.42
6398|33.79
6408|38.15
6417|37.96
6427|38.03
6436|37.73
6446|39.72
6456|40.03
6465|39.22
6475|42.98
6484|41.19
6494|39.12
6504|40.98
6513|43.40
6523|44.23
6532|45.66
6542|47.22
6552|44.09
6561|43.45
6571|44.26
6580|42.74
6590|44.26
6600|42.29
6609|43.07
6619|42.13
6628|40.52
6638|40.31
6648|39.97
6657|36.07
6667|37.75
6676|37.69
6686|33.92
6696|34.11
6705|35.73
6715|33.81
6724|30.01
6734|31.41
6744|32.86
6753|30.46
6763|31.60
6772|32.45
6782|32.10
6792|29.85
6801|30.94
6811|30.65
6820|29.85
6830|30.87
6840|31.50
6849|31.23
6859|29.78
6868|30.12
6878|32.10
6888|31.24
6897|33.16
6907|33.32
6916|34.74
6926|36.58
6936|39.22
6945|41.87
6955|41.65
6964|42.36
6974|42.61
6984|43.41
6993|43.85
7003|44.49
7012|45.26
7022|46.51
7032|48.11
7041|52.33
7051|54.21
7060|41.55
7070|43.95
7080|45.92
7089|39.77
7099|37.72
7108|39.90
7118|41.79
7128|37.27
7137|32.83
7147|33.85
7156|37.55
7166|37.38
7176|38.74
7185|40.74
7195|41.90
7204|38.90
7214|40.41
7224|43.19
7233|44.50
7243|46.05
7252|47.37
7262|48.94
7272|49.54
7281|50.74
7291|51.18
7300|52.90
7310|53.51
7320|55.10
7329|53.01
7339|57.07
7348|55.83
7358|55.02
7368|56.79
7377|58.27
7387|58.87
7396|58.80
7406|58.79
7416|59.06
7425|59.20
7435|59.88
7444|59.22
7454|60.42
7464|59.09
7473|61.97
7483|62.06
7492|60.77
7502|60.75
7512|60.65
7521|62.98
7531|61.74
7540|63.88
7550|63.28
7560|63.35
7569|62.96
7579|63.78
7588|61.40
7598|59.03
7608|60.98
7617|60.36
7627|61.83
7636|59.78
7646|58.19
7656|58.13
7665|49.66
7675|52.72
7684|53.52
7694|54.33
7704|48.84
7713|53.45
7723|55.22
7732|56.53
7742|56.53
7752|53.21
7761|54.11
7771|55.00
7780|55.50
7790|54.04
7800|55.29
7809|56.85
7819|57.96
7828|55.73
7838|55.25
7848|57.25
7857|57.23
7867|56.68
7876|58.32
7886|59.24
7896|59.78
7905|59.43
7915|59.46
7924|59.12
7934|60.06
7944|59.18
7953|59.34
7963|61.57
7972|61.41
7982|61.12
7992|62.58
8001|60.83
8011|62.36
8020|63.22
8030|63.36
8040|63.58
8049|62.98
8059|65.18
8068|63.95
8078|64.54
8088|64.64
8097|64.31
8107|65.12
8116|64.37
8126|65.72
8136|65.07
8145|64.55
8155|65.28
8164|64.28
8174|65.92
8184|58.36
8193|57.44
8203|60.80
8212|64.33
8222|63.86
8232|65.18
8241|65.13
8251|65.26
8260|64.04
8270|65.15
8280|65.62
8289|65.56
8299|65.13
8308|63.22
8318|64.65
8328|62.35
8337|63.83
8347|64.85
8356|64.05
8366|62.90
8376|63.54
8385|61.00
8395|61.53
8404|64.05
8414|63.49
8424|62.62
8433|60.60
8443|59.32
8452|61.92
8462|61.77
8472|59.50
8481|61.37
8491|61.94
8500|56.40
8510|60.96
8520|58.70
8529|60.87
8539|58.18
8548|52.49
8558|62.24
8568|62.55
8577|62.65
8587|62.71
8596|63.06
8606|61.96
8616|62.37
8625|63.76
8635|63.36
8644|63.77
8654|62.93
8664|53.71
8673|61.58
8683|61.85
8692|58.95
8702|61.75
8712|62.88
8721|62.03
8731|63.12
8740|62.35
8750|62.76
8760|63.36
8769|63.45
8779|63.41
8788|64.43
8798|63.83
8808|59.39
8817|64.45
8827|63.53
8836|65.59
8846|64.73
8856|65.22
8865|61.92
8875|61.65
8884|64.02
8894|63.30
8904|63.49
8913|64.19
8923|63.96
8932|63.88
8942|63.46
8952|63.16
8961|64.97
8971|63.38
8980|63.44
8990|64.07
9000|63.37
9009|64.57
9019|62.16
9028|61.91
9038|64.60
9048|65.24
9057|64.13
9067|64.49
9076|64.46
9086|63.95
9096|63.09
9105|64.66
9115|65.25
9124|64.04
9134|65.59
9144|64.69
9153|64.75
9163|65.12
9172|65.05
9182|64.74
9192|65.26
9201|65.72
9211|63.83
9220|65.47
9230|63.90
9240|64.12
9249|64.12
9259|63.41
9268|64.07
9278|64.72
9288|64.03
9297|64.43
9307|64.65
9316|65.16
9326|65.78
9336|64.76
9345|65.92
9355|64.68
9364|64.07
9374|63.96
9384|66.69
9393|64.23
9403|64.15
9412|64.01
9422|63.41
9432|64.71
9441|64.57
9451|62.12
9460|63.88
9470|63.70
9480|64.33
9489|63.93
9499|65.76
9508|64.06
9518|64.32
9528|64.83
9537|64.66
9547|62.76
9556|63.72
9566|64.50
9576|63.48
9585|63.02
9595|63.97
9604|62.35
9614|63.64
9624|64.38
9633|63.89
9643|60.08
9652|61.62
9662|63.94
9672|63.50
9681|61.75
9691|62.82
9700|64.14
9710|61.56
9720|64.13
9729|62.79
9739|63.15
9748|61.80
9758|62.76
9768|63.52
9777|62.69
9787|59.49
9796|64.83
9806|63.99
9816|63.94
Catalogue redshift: 0.000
